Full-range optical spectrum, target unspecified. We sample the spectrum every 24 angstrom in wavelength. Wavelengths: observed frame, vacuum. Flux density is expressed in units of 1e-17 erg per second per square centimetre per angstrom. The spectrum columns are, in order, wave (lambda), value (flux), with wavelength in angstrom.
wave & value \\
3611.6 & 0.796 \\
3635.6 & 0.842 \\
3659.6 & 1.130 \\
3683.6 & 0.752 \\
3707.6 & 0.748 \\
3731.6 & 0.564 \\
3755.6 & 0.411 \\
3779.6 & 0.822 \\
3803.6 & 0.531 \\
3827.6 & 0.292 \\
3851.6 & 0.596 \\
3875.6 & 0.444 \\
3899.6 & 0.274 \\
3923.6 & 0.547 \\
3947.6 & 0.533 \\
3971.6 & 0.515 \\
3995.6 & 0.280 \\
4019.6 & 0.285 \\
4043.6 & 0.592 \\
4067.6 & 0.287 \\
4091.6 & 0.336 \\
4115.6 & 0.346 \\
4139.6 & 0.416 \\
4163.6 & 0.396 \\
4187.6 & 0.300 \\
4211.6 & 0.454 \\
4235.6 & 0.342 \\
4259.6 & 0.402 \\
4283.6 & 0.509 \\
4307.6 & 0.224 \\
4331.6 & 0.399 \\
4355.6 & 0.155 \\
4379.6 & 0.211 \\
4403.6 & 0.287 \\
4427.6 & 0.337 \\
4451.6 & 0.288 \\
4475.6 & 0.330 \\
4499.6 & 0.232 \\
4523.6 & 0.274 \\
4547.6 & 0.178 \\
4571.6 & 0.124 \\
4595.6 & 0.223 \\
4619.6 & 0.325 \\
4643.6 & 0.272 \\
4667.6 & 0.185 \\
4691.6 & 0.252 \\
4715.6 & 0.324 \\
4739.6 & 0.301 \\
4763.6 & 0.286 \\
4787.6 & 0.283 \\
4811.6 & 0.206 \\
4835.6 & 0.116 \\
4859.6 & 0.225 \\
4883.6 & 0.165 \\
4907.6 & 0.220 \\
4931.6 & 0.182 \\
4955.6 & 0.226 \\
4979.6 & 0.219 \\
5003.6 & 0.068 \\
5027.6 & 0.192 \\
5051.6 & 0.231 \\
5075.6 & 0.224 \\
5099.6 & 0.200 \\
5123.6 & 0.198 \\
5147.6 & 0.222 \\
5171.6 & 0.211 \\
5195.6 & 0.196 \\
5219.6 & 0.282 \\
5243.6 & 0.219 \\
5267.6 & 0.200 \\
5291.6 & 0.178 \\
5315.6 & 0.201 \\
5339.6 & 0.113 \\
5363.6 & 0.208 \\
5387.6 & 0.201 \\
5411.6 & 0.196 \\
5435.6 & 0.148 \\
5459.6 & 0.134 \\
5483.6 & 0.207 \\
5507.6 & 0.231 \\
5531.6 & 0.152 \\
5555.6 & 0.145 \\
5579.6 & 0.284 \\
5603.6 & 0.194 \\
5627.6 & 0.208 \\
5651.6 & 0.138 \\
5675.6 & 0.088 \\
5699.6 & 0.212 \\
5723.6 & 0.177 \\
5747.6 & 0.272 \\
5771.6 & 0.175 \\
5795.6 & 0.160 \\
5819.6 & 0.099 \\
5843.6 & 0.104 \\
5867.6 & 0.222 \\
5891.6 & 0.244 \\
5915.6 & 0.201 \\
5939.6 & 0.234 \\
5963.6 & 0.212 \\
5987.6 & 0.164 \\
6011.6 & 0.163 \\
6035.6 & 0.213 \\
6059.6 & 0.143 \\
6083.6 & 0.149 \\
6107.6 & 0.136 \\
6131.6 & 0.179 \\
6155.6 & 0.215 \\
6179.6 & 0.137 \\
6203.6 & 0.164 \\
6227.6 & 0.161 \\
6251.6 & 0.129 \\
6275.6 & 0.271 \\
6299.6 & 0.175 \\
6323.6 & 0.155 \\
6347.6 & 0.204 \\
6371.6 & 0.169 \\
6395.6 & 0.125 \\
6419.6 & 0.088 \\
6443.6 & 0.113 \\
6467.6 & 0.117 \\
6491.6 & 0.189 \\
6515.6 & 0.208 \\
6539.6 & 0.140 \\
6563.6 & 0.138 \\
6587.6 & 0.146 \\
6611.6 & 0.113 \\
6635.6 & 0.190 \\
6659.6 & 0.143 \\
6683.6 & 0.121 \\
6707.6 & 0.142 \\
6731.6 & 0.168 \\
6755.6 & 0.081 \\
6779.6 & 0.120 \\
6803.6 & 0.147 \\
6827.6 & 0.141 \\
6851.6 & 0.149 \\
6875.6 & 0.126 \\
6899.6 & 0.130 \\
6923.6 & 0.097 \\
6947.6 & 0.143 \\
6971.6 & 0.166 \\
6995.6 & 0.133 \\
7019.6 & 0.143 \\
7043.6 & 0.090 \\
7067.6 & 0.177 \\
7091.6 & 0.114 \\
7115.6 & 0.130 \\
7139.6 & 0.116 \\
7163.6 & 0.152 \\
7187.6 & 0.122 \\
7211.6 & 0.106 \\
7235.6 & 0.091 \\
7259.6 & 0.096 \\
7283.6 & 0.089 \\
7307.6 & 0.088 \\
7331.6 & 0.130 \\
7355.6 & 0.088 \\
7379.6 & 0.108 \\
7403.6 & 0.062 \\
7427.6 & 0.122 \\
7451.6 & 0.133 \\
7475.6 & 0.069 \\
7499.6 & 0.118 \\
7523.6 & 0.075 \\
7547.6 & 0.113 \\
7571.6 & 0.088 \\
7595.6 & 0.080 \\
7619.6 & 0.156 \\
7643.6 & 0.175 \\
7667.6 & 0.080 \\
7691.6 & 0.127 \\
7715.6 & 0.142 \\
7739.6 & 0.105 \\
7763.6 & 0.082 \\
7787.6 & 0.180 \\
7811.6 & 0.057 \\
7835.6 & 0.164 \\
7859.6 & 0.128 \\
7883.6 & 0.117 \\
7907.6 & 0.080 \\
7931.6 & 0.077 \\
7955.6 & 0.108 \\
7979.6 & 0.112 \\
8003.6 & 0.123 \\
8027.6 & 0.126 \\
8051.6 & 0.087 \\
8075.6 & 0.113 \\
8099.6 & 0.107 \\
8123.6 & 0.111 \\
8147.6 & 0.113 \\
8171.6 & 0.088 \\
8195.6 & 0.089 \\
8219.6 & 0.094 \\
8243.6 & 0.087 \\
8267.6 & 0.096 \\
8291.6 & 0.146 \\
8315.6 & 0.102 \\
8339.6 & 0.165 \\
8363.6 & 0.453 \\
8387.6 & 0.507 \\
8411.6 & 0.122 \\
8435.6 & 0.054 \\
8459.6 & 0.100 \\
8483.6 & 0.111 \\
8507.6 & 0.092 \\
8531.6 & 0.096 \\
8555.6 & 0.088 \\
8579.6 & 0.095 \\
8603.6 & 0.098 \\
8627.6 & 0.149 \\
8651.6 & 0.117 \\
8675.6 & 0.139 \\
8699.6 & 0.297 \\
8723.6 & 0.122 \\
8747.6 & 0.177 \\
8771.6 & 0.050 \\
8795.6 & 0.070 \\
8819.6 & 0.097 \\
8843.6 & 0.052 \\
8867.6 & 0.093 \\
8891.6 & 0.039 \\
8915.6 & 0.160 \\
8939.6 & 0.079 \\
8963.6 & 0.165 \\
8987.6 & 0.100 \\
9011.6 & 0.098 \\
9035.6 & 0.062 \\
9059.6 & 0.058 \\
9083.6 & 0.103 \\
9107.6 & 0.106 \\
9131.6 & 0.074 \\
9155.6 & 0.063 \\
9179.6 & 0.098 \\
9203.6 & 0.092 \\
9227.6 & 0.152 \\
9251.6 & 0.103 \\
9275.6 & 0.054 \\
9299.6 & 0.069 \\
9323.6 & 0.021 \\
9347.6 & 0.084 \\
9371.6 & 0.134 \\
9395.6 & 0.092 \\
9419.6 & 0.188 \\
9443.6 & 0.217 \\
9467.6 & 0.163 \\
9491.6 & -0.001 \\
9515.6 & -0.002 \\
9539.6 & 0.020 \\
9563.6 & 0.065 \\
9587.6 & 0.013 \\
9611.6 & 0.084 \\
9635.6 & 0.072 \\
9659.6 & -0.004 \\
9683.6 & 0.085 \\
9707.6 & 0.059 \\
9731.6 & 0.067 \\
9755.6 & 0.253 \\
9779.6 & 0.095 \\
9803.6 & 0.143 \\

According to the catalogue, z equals 1.246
